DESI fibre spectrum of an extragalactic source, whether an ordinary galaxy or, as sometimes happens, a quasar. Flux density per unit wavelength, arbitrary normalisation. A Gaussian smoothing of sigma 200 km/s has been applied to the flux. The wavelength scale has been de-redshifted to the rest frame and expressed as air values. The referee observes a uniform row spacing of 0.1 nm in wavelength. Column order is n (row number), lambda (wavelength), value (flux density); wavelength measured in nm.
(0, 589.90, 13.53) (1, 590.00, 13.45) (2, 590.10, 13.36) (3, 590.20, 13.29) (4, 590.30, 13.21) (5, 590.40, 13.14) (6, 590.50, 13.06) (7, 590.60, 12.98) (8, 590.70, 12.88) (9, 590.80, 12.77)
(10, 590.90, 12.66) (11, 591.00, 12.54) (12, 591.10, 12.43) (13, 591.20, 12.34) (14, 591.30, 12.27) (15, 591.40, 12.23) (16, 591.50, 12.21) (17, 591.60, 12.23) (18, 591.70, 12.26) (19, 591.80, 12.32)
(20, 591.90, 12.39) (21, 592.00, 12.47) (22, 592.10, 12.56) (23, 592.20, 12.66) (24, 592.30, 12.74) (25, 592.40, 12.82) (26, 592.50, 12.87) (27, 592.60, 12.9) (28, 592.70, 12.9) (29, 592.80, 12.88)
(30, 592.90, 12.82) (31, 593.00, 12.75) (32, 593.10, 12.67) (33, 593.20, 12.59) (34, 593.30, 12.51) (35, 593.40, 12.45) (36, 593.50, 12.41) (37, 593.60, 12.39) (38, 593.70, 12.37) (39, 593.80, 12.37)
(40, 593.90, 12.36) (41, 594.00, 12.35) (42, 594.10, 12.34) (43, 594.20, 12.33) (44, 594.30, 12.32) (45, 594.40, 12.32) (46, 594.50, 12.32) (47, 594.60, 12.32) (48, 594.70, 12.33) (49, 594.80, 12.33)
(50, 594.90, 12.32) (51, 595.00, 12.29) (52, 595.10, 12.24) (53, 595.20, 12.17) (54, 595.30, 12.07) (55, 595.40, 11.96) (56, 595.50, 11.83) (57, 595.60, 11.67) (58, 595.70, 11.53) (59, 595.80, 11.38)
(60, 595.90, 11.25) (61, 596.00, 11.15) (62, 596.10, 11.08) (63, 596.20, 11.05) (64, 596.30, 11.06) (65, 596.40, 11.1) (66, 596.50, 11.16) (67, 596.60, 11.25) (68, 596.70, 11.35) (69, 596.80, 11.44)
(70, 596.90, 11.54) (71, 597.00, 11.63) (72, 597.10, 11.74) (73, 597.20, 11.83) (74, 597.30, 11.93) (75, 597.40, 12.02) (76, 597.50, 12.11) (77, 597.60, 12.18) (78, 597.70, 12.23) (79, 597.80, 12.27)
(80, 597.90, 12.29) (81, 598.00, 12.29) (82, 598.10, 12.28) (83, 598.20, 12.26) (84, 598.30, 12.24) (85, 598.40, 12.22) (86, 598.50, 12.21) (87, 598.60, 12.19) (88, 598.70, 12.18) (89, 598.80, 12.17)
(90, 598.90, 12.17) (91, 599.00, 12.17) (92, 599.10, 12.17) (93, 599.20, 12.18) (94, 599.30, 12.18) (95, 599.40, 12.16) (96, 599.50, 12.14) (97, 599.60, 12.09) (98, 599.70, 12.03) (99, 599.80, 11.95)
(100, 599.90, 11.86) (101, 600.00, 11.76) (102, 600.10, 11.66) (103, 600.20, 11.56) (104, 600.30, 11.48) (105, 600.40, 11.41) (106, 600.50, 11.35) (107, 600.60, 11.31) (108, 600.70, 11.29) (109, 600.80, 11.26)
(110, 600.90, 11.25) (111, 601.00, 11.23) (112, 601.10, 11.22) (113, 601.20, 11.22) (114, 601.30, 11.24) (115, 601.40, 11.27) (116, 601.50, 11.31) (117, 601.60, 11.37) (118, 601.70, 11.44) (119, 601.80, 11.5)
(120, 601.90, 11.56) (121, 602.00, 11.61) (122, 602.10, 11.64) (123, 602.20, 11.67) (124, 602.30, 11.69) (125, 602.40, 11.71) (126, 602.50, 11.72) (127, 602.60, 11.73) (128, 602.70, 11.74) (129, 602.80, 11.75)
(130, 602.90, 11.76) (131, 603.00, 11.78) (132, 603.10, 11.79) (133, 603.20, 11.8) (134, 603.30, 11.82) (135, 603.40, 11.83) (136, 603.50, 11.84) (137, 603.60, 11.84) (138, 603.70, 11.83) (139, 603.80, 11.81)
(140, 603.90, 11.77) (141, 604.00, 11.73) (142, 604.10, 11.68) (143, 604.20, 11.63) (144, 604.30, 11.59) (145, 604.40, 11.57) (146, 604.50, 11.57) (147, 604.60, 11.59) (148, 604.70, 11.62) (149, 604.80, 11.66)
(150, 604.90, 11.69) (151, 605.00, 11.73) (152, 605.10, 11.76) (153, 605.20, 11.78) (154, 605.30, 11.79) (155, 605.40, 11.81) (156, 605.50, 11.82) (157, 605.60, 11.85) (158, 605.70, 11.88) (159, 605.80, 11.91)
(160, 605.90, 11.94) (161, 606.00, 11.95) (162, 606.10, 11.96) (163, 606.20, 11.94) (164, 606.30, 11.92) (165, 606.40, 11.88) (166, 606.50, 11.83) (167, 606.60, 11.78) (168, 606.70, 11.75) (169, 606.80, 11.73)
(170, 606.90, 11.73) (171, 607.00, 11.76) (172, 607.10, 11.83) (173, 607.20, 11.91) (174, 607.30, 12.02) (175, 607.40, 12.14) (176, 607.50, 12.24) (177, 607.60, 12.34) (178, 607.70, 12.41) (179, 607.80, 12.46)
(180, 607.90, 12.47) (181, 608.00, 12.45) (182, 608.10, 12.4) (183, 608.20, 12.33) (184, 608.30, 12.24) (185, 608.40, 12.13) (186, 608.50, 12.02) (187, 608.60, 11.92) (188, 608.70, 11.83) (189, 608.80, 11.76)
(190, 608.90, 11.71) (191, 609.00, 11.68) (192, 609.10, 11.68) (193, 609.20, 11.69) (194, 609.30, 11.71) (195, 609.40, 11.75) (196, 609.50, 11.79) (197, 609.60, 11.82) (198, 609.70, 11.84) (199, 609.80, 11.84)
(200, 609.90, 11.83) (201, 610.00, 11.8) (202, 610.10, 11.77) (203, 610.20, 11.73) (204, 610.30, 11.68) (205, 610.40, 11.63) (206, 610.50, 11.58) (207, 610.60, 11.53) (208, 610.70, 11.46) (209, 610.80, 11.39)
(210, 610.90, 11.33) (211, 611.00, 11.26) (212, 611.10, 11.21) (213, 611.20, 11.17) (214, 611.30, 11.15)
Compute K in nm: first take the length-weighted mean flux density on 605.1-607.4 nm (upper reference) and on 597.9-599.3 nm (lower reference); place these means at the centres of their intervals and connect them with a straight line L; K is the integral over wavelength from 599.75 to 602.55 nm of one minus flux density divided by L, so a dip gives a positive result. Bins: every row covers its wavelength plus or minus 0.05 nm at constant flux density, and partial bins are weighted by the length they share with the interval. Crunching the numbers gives 0.14 nm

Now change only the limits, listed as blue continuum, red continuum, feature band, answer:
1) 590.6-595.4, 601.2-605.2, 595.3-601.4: 0.15 nm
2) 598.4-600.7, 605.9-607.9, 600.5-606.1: 0.15 nm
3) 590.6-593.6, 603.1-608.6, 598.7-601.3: 0.10 nm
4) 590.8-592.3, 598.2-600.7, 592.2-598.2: 0.05 nm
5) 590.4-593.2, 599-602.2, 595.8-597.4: 0.09 nm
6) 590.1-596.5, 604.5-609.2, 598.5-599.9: 0.00 nm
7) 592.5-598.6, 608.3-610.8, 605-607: 0.00 nm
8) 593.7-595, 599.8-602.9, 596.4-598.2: 0.02 nm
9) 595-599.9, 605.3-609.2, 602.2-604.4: 0.03 nm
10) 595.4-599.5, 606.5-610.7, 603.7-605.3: 0.03 nm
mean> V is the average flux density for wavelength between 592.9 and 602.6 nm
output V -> 11.9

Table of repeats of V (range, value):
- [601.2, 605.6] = 11.7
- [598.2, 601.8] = 11.7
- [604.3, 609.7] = 11.9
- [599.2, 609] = 11.8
